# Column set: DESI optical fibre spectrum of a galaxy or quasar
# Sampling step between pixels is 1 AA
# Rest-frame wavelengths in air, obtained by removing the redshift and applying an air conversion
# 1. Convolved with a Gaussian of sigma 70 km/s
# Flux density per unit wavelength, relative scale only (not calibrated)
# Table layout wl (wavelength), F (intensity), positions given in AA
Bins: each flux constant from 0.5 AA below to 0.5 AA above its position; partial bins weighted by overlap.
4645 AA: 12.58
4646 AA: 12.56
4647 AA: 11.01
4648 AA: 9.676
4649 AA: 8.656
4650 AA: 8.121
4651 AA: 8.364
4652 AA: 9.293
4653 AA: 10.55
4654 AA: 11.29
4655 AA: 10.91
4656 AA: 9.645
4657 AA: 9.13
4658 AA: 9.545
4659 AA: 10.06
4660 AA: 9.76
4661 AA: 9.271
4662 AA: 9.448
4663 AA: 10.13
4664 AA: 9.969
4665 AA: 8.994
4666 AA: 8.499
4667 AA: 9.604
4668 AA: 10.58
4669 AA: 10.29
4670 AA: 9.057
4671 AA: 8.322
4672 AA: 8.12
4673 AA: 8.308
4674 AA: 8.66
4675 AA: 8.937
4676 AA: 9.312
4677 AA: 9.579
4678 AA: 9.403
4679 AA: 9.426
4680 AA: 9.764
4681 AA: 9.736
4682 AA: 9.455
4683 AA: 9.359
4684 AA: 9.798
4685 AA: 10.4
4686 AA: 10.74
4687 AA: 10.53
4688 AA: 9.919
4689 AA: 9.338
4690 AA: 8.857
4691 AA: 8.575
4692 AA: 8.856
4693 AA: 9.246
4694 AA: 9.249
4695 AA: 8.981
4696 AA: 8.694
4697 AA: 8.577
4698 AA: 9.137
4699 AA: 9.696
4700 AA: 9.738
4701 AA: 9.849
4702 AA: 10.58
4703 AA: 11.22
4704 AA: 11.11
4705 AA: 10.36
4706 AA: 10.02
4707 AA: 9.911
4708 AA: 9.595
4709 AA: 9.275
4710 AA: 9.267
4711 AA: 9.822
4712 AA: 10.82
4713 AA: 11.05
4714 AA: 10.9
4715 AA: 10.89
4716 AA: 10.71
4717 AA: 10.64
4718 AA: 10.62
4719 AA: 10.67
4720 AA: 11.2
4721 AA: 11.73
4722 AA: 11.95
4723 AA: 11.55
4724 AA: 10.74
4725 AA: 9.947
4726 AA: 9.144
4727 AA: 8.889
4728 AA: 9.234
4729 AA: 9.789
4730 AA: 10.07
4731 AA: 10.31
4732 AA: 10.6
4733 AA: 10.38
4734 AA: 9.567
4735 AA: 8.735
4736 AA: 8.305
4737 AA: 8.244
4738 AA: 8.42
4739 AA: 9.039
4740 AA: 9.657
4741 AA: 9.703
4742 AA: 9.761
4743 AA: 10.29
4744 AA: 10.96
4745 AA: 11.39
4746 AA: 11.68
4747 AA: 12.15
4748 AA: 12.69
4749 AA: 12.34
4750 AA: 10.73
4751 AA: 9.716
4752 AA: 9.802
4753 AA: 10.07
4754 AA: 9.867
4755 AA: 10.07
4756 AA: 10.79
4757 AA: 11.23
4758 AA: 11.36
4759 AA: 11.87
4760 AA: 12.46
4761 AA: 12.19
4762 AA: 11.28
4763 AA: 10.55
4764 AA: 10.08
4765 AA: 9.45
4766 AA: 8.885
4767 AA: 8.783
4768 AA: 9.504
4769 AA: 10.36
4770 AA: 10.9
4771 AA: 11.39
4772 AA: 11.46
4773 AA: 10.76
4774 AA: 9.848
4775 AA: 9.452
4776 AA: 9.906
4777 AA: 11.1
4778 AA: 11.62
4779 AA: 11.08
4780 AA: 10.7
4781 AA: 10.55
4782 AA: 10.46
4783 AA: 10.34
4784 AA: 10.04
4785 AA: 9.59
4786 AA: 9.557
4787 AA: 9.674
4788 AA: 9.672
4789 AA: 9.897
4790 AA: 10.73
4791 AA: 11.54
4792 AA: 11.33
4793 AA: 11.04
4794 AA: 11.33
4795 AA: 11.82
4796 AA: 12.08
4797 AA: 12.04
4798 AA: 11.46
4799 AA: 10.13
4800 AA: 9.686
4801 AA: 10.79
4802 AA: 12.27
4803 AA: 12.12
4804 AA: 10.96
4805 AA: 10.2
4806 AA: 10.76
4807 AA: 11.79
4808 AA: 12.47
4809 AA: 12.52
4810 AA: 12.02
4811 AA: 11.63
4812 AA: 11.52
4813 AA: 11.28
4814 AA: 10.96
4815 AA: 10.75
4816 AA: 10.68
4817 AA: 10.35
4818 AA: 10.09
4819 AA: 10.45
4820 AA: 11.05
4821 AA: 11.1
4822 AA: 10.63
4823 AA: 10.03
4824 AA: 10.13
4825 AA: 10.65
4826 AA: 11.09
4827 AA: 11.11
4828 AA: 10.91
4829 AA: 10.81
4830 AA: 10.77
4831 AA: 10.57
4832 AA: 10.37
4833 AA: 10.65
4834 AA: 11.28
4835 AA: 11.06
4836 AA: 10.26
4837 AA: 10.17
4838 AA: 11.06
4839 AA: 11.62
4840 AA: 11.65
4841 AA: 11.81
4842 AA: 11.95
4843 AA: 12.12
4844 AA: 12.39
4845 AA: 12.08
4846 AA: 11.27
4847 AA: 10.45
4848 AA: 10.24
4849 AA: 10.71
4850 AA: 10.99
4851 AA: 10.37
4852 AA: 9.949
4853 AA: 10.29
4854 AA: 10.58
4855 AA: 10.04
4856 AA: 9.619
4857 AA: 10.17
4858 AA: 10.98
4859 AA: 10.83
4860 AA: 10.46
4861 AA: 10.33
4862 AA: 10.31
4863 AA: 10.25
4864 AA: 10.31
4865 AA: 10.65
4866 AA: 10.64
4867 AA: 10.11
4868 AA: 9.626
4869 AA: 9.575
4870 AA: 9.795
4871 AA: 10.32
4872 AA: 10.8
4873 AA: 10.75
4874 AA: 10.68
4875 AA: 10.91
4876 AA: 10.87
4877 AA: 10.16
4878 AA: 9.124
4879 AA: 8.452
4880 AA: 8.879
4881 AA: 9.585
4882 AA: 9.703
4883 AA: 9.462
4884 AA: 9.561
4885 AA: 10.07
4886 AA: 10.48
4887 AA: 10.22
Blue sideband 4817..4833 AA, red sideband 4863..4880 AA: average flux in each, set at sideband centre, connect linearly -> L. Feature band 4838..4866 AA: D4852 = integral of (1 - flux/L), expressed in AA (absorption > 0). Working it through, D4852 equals -1.3 AA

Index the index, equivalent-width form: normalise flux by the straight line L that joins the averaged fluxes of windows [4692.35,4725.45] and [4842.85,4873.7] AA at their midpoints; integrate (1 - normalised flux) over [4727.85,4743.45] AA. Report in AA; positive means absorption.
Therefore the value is 1.2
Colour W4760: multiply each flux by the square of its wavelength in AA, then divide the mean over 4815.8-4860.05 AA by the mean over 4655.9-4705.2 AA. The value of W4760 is 1.21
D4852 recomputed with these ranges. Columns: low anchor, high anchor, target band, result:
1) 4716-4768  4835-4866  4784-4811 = -1.2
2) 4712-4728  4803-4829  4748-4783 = 0.7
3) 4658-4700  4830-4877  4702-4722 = -1.9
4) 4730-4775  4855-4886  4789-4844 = -4.7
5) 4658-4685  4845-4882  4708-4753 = -2.9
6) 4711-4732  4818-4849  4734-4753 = 0.8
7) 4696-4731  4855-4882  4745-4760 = -1.3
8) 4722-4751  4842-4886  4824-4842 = -1.1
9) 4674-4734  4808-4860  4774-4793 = 0.2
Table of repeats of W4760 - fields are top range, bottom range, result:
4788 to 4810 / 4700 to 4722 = 1.11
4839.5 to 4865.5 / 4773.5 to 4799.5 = 1.04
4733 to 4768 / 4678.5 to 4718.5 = 1.07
